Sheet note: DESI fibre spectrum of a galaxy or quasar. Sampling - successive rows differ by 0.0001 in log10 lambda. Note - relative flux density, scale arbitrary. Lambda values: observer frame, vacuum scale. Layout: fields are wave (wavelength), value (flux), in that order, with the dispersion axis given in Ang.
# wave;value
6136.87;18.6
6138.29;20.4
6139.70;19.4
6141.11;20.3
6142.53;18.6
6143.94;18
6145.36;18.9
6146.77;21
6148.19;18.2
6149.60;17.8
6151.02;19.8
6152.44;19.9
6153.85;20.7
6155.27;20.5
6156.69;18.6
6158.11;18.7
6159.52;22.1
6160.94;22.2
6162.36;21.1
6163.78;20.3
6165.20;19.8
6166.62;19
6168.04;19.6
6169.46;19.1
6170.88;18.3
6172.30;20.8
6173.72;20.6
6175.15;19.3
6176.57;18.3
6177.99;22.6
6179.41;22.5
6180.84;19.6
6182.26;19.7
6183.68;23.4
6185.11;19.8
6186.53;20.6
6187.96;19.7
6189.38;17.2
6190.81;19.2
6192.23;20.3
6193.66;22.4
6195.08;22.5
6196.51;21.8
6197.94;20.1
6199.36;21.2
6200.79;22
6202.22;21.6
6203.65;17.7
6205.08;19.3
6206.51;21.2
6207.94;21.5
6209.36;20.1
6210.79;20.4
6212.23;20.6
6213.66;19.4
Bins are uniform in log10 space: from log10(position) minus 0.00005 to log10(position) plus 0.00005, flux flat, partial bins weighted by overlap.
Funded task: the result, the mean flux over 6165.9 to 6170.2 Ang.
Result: 19.2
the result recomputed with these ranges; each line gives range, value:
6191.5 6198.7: 21.4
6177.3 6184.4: 21.5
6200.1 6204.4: 20.4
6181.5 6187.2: 20.9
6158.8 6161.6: 22.2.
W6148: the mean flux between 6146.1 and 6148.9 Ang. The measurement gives 19.6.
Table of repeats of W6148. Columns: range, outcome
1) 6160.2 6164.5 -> 21.2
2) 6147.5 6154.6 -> 19.3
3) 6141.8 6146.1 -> 18.5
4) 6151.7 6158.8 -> 19.7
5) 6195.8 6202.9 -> 21.3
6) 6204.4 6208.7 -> 20.7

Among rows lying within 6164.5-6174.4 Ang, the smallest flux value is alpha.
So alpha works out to 18.3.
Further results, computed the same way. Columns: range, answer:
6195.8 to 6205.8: 17.7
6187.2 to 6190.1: 17.2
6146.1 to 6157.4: 17.8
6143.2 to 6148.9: 18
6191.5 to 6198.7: 20.1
